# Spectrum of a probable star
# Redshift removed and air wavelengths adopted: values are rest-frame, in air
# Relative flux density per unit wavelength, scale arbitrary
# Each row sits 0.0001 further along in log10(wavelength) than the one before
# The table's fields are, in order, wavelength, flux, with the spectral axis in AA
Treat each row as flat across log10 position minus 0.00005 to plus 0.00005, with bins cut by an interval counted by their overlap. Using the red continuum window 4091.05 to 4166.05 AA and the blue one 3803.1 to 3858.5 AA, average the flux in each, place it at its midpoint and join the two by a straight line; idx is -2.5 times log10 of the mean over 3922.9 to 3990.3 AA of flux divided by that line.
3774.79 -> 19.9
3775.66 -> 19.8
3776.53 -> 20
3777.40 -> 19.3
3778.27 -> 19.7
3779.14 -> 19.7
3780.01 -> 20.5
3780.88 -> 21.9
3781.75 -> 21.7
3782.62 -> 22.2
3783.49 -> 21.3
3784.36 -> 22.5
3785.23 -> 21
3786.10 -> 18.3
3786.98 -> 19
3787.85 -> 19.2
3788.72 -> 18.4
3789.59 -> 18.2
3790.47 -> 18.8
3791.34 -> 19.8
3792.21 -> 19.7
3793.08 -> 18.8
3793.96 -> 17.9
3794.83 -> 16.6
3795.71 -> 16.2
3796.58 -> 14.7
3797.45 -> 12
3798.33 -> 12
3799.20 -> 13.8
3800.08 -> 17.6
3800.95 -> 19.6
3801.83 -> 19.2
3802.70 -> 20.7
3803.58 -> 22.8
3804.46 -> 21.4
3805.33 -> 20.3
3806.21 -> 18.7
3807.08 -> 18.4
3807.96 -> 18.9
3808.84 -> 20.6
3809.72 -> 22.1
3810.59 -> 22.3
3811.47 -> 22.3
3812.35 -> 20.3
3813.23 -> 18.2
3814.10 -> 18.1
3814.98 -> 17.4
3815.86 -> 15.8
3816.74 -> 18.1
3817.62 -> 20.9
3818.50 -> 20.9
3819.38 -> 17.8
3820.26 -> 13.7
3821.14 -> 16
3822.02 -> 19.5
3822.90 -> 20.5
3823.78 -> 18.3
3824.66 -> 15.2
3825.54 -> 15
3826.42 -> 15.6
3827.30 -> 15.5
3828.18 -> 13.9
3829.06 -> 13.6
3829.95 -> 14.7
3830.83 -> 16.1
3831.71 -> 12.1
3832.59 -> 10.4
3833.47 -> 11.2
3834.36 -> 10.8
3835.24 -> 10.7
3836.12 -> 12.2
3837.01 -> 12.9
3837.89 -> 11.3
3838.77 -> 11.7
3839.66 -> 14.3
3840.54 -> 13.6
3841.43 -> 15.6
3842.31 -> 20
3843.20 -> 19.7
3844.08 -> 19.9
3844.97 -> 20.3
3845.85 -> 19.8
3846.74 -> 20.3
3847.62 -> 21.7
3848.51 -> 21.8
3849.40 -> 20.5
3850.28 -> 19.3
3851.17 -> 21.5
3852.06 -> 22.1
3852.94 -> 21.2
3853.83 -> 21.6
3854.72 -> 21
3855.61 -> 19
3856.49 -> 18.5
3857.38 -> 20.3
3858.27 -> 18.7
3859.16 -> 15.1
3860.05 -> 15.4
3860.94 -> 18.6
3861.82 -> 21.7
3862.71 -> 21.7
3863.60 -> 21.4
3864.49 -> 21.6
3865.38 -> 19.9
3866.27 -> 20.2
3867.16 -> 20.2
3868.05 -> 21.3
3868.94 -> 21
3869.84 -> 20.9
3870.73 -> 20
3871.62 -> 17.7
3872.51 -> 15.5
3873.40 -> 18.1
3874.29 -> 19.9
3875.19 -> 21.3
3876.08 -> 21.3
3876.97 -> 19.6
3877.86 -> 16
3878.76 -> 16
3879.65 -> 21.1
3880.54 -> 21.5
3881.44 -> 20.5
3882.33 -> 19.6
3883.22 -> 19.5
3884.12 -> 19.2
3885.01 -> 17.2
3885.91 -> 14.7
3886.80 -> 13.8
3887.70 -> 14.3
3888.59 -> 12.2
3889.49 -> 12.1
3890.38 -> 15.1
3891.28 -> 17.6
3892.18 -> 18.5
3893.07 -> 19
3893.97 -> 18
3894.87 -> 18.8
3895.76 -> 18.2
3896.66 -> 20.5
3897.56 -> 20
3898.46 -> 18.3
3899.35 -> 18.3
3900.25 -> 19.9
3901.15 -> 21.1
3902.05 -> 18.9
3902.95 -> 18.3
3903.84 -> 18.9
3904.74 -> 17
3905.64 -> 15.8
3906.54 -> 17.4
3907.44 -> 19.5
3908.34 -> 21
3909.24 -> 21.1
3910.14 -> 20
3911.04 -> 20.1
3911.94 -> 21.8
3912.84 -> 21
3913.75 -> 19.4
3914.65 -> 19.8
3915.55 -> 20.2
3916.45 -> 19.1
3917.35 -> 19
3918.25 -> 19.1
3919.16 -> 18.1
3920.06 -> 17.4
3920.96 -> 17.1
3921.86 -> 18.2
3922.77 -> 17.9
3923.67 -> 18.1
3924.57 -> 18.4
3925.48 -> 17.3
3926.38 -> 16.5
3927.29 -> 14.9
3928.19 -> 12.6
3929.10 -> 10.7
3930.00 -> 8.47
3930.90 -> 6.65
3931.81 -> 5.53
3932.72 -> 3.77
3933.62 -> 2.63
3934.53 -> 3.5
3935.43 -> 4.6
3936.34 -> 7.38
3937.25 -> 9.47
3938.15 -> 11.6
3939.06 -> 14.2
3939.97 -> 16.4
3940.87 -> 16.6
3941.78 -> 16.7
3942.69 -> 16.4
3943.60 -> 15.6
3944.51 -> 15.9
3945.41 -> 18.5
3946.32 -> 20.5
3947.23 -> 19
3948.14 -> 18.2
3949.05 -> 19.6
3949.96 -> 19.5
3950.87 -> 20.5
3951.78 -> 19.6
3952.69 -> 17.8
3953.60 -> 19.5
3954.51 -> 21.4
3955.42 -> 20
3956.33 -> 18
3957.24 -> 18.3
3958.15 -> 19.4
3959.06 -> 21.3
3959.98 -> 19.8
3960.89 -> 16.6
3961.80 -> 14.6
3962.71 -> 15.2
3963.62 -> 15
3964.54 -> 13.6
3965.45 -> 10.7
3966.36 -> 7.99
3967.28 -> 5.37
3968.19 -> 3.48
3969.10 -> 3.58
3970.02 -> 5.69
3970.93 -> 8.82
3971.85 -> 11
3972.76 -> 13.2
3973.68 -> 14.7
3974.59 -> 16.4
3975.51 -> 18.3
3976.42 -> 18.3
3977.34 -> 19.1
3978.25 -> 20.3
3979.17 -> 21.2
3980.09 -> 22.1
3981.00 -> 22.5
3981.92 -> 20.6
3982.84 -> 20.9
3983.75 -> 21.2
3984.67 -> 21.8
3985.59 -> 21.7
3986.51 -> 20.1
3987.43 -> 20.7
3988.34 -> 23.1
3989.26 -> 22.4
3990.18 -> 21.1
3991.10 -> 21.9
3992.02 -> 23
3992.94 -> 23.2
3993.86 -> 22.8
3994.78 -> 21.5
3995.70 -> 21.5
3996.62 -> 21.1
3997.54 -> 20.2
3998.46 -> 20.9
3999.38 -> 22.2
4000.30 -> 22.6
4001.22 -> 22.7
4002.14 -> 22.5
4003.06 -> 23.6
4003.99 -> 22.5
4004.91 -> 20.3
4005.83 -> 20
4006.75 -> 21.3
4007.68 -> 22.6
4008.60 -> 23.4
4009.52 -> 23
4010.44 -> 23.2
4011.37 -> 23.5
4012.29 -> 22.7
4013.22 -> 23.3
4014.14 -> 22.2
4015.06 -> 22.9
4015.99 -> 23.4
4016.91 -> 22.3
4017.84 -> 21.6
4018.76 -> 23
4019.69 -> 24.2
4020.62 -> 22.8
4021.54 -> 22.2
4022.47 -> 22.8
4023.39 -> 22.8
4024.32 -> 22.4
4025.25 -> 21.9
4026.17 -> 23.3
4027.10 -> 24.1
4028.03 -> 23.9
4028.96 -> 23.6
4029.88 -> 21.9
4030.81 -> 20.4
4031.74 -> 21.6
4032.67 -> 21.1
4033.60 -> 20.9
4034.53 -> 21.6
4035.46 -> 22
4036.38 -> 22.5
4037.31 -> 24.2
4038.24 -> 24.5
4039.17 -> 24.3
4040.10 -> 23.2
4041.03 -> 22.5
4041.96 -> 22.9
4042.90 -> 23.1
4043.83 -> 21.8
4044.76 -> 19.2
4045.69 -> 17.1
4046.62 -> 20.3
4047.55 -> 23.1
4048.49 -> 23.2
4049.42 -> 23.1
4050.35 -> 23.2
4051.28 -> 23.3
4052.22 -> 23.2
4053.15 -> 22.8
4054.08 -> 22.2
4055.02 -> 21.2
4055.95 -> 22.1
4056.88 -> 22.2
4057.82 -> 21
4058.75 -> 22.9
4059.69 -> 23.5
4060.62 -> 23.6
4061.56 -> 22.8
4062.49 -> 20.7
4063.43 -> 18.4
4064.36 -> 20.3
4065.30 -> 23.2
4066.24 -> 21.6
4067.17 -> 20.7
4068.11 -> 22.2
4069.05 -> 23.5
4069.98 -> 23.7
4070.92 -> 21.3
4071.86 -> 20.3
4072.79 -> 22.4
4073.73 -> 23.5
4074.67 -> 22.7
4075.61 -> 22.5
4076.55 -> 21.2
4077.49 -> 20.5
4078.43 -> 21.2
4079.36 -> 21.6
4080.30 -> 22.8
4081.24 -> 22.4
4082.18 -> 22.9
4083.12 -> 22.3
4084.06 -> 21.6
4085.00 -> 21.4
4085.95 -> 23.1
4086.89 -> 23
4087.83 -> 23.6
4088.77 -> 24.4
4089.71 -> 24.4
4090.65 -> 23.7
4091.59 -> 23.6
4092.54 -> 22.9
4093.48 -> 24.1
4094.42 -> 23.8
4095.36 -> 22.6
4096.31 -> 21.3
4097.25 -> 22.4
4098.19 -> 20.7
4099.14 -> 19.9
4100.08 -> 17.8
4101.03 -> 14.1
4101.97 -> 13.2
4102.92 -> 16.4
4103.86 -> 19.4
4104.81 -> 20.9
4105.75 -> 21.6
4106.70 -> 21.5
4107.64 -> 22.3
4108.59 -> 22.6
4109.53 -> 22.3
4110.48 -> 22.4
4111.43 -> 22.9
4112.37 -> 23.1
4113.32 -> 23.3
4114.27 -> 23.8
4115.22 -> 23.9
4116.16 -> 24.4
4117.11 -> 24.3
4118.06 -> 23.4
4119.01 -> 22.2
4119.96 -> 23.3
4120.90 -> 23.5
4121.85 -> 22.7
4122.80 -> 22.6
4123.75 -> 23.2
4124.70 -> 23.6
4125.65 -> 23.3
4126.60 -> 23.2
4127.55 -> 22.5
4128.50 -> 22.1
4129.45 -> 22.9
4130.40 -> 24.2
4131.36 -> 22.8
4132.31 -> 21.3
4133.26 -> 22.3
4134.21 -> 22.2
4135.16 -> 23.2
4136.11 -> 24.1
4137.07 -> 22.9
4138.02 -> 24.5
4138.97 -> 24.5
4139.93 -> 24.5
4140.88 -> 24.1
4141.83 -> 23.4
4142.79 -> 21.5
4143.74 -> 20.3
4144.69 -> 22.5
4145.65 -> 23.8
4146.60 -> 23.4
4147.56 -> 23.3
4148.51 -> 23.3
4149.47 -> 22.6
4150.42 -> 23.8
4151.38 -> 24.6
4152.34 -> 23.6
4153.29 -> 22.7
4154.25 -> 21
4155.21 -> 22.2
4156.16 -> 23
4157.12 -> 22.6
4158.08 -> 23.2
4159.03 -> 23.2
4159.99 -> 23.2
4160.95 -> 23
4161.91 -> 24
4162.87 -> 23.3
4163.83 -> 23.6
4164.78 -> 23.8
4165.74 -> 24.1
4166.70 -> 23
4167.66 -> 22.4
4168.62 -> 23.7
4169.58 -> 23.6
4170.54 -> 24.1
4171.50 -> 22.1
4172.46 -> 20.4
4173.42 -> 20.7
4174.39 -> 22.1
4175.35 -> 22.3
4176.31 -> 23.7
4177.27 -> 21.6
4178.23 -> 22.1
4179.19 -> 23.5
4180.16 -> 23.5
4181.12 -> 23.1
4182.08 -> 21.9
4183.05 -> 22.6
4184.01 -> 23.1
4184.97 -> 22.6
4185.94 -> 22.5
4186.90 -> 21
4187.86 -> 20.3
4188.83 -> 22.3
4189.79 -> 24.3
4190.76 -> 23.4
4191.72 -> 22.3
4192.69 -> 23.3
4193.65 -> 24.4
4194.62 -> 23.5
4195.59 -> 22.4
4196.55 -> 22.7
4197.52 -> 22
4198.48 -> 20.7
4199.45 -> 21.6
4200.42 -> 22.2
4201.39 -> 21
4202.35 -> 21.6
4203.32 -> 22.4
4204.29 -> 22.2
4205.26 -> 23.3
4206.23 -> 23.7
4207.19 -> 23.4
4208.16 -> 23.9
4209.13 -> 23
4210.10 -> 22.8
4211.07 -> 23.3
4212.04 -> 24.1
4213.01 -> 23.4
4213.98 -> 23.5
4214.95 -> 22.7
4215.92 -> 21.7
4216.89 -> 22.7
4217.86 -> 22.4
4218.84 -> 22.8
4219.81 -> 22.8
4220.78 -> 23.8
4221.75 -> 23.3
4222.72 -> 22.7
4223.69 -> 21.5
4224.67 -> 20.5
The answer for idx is 0.27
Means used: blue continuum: 17.7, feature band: 15.5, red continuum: 22.5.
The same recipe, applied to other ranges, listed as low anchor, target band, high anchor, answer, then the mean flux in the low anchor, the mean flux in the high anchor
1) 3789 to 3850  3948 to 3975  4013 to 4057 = 0.352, 17.2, 22.4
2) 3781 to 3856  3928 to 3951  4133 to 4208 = 0.466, 17.9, 22.8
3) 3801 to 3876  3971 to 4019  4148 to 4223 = -0.041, 18.2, 22.8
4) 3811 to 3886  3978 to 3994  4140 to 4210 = -0.087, 18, 22.8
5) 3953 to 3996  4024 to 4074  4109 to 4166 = -0.110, 17.5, 23.1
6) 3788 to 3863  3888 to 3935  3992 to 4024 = 0.196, 17.7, 22.4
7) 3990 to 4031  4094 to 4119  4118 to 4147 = 0.077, 22.4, 23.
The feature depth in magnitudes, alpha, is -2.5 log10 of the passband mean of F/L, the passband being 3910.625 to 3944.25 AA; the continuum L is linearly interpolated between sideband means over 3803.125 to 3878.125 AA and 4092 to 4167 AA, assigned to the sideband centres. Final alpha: 0.32 mag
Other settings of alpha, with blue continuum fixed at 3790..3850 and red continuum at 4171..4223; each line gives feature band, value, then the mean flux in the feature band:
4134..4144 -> -0.07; 23.3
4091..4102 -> 0.02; 20.9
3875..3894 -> 0.03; 17.6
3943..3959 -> 0.01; 18.9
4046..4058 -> -0.09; 22.3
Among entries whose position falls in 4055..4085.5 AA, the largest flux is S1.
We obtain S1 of 23.7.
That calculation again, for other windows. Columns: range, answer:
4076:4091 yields 24.4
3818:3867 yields 22.1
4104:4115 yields 23.8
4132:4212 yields 24.6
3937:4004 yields 23.6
